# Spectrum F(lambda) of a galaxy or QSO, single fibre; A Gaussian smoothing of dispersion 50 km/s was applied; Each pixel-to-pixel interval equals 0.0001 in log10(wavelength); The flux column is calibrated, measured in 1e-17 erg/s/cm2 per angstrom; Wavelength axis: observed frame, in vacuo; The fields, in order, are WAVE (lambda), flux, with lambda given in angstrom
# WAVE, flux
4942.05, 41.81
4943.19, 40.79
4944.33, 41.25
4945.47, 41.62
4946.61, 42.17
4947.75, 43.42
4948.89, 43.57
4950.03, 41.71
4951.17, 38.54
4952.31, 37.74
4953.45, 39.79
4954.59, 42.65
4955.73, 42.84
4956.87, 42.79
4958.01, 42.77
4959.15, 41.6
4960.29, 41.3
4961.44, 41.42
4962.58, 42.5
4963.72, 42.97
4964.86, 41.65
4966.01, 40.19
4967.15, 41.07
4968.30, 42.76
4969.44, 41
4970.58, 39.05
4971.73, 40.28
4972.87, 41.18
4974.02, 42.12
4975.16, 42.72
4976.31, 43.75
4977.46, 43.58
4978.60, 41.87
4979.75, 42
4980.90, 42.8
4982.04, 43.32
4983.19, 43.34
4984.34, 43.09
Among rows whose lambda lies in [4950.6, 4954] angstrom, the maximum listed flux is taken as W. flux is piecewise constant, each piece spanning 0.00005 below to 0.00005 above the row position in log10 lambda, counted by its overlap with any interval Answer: 39.79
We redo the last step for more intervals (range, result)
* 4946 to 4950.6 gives 43.57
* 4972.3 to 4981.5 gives 43.75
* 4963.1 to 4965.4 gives 42.97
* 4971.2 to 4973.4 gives 41.18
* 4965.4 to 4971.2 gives 42.76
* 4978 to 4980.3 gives 42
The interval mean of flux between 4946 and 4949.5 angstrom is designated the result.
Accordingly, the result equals 43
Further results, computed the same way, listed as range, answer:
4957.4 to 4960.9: 41.9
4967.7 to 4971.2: 40.9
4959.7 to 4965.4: 42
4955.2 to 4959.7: 42.5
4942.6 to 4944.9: 40.9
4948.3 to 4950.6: 42.6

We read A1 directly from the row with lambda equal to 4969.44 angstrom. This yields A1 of 41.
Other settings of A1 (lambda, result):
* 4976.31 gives 43.75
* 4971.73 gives 40.28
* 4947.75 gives 43.42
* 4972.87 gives 41.18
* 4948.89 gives 43.57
